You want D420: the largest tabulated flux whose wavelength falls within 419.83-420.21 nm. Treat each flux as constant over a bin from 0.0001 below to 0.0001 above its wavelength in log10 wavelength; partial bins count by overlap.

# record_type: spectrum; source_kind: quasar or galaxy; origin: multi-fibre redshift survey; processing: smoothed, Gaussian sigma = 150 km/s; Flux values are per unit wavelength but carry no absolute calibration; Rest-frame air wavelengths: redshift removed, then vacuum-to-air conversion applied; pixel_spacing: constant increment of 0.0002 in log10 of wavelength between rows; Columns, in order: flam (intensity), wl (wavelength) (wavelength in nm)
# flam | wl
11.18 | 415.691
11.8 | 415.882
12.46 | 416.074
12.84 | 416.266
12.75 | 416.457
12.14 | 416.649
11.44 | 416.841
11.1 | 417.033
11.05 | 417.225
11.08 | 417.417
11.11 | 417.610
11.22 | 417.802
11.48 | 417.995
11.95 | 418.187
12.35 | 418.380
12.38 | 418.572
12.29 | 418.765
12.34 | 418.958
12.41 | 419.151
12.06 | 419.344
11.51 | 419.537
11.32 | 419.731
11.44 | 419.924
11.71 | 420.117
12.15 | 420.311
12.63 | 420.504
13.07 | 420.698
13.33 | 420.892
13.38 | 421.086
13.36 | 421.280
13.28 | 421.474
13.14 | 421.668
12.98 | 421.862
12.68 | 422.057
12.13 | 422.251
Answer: 11.71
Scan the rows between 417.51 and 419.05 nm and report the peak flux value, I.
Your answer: 12.38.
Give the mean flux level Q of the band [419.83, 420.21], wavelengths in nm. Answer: 11.6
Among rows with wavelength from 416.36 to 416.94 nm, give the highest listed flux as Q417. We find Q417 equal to 12.75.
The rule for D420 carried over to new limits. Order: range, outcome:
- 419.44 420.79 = 13.07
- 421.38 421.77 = 13.28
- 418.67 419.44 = 12.41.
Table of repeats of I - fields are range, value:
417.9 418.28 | 11.95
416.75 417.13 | 11.44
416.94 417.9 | 11.22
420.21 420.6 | 12.63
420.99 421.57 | 13.38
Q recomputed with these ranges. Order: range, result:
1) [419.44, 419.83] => 11.4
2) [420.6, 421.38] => 13.3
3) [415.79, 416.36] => 12.4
